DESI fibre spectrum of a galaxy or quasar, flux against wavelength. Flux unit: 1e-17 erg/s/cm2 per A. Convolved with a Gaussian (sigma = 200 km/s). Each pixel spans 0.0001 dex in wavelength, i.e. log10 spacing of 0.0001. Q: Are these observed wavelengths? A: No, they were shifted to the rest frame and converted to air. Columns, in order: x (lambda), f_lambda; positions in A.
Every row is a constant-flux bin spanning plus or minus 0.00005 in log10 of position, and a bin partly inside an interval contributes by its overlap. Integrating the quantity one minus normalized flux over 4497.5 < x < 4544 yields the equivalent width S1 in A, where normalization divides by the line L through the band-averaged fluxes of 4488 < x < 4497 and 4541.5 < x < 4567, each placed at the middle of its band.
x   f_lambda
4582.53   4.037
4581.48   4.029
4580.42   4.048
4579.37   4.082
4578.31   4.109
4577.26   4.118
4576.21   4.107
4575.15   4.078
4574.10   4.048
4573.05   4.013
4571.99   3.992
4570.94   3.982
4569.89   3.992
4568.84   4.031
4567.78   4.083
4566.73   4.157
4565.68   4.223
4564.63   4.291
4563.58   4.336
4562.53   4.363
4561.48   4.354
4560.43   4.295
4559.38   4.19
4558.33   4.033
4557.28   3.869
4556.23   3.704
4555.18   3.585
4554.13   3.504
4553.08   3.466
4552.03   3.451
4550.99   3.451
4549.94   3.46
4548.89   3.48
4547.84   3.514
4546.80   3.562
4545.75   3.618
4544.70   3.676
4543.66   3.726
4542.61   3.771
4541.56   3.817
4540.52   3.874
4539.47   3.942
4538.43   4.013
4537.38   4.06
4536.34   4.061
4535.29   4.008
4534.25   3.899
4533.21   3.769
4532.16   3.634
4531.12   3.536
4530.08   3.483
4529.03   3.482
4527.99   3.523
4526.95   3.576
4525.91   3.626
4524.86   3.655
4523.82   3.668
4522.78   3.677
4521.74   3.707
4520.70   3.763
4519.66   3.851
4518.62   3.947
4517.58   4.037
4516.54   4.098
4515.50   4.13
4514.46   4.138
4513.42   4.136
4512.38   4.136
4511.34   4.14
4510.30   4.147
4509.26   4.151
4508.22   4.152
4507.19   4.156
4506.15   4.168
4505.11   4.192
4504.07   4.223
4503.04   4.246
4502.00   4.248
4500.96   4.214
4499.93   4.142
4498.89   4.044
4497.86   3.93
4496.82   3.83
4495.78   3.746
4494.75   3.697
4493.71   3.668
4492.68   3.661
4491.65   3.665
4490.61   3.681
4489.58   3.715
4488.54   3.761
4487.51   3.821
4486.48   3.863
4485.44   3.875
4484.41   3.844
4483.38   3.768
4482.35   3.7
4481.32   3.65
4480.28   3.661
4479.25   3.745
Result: -2.1 A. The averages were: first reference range 3.71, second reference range 3.83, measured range 3.93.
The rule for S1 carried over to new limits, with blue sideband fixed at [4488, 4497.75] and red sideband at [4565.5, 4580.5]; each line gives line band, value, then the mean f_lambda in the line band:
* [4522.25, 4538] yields 0.7 A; 3.71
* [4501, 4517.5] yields -1.6 A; 4.16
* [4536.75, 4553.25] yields 1.1 A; 3.69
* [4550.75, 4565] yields 0.3 A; 3.93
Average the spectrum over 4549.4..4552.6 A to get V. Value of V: 3.46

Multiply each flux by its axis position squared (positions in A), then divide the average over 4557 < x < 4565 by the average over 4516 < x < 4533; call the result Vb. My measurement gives 1.16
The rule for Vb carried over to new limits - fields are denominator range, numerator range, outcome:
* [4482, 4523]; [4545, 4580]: 1.02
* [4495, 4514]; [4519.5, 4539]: 0.92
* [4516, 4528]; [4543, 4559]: 0.97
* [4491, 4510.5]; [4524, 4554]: 0.93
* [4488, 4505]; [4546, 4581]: 1.04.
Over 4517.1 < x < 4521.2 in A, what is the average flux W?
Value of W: 3.9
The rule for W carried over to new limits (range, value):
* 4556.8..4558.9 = 3.96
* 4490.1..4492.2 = 3.67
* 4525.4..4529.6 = 3.55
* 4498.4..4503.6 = 4.18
